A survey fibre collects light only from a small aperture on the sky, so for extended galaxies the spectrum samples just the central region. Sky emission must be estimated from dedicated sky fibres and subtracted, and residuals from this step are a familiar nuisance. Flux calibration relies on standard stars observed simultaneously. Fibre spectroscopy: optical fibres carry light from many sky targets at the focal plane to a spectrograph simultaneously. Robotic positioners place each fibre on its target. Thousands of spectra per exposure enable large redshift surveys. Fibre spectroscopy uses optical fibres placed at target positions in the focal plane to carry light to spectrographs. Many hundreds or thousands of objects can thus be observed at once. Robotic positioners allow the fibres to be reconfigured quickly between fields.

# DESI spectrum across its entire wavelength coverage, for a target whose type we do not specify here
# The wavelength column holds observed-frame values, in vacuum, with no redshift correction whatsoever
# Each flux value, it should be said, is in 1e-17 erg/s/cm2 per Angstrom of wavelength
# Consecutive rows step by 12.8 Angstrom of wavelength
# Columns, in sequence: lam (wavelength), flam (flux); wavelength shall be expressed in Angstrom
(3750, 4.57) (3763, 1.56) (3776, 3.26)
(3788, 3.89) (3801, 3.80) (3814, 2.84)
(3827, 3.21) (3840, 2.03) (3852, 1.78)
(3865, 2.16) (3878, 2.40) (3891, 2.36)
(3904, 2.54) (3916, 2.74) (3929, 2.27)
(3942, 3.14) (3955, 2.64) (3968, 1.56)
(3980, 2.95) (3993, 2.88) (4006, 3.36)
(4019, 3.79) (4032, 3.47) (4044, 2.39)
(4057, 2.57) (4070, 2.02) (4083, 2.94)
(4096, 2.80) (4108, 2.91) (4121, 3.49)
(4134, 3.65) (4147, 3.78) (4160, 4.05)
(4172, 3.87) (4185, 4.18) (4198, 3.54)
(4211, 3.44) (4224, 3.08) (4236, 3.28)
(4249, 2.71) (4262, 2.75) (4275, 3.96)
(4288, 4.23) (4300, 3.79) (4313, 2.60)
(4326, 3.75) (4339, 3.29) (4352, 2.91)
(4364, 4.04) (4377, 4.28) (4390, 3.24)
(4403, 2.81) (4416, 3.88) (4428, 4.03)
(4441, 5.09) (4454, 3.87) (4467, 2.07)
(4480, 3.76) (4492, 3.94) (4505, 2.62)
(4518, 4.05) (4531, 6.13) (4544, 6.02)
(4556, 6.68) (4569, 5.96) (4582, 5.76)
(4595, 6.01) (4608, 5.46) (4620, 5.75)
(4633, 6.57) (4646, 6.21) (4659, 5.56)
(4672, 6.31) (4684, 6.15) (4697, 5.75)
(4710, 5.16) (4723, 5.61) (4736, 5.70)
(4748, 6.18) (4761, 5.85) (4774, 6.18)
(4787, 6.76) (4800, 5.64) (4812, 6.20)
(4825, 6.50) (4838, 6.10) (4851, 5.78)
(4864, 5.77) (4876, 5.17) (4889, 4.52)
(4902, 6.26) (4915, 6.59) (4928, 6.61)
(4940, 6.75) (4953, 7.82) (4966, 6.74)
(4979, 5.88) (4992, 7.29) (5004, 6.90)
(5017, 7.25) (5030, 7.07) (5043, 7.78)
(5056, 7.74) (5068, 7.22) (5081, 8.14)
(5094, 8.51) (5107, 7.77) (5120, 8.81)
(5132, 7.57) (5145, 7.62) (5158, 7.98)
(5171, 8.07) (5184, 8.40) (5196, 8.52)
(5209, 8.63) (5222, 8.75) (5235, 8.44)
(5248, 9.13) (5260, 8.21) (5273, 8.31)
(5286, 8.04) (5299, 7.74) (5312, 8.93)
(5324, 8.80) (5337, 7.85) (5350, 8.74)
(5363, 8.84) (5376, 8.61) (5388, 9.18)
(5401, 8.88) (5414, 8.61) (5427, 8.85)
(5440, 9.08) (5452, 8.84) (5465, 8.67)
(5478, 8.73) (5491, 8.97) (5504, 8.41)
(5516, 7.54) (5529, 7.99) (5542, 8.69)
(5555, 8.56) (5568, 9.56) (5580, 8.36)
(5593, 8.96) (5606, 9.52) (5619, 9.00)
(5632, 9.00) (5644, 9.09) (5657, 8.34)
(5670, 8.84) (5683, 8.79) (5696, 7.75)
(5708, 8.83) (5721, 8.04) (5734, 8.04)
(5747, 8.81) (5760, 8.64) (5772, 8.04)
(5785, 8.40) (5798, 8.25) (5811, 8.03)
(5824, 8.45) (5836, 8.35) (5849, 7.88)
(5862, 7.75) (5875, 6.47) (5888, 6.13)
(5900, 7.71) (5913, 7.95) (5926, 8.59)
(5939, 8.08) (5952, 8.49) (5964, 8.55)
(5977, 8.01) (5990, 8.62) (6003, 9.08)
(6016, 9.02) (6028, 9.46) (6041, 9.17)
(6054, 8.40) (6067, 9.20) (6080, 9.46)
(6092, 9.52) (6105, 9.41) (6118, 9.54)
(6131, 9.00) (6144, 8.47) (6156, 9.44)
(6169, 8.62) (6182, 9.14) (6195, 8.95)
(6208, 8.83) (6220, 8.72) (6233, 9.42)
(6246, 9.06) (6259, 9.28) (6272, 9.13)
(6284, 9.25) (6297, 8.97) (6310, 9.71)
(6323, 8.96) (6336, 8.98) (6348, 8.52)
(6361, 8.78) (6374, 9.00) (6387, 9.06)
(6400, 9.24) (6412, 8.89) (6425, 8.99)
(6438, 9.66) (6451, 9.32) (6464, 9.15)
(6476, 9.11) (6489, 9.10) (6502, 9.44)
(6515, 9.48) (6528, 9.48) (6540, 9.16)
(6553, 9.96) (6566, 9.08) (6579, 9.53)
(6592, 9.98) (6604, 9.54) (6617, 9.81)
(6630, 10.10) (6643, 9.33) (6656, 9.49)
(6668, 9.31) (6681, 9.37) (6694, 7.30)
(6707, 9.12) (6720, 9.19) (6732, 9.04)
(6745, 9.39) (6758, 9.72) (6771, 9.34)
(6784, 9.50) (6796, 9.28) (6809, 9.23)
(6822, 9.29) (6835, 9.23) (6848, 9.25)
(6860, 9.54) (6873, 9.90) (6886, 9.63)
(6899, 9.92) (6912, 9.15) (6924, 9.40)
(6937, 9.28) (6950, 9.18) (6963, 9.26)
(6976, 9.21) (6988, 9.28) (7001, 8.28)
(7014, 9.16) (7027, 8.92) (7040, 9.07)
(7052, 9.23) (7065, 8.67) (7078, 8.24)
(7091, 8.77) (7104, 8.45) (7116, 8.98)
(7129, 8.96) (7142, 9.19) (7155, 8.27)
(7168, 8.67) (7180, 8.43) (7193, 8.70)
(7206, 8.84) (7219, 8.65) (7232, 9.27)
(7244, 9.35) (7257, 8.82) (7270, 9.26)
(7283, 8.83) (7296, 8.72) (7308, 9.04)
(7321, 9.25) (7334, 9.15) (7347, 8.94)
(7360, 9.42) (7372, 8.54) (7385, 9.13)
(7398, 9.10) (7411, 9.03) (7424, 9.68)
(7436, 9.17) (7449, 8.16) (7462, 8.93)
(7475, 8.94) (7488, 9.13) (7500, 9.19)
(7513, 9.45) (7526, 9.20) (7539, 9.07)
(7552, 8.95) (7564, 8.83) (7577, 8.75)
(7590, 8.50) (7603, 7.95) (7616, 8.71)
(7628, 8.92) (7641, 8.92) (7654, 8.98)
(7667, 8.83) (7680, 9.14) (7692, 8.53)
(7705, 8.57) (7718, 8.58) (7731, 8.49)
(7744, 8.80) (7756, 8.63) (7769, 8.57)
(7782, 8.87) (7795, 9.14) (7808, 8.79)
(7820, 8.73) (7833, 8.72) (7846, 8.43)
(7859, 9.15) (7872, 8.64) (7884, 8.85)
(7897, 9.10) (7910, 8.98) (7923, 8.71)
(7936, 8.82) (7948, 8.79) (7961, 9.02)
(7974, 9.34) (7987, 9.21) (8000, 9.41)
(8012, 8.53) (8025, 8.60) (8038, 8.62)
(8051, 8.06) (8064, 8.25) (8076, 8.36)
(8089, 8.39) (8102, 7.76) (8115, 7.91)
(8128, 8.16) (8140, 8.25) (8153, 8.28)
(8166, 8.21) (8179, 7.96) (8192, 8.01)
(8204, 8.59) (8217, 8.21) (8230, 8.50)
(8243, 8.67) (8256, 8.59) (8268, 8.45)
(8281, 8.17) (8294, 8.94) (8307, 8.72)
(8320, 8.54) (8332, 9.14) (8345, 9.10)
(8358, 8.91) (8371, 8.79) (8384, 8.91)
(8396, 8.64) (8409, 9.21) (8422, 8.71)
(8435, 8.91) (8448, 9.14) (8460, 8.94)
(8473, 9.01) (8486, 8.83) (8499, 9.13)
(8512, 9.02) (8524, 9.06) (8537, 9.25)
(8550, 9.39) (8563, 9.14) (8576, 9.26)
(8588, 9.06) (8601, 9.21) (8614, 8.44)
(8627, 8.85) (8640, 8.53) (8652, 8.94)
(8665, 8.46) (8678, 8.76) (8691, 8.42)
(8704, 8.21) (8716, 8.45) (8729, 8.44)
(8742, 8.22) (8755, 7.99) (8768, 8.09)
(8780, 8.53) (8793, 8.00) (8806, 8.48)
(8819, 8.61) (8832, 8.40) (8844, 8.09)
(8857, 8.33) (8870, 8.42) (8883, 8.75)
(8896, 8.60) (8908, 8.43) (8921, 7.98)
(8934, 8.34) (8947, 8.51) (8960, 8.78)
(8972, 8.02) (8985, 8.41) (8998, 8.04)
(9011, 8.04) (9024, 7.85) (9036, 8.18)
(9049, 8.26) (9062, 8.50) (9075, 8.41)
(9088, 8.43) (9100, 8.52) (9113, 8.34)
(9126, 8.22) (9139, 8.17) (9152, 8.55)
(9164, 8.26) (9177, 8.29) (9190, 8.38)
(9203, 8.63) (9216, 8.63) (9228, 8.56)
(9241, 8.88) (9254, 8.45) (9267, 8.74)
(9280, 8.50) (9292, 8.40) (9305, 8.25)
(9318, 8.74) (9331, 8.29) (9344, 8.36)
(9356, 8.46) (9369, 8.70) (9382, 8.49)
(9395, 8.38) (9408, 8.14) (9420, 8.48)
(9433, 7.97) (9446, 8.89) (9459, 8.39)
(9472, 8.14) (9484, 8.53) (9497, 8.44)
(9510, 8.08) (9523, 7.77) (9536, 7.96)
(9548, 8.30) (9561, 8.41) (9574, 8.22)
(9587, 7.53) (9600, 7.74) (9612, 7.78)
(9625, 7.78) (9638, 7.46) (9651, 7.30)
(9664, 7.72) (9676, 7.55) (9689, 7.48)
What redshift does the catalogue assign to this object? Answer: 0.14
